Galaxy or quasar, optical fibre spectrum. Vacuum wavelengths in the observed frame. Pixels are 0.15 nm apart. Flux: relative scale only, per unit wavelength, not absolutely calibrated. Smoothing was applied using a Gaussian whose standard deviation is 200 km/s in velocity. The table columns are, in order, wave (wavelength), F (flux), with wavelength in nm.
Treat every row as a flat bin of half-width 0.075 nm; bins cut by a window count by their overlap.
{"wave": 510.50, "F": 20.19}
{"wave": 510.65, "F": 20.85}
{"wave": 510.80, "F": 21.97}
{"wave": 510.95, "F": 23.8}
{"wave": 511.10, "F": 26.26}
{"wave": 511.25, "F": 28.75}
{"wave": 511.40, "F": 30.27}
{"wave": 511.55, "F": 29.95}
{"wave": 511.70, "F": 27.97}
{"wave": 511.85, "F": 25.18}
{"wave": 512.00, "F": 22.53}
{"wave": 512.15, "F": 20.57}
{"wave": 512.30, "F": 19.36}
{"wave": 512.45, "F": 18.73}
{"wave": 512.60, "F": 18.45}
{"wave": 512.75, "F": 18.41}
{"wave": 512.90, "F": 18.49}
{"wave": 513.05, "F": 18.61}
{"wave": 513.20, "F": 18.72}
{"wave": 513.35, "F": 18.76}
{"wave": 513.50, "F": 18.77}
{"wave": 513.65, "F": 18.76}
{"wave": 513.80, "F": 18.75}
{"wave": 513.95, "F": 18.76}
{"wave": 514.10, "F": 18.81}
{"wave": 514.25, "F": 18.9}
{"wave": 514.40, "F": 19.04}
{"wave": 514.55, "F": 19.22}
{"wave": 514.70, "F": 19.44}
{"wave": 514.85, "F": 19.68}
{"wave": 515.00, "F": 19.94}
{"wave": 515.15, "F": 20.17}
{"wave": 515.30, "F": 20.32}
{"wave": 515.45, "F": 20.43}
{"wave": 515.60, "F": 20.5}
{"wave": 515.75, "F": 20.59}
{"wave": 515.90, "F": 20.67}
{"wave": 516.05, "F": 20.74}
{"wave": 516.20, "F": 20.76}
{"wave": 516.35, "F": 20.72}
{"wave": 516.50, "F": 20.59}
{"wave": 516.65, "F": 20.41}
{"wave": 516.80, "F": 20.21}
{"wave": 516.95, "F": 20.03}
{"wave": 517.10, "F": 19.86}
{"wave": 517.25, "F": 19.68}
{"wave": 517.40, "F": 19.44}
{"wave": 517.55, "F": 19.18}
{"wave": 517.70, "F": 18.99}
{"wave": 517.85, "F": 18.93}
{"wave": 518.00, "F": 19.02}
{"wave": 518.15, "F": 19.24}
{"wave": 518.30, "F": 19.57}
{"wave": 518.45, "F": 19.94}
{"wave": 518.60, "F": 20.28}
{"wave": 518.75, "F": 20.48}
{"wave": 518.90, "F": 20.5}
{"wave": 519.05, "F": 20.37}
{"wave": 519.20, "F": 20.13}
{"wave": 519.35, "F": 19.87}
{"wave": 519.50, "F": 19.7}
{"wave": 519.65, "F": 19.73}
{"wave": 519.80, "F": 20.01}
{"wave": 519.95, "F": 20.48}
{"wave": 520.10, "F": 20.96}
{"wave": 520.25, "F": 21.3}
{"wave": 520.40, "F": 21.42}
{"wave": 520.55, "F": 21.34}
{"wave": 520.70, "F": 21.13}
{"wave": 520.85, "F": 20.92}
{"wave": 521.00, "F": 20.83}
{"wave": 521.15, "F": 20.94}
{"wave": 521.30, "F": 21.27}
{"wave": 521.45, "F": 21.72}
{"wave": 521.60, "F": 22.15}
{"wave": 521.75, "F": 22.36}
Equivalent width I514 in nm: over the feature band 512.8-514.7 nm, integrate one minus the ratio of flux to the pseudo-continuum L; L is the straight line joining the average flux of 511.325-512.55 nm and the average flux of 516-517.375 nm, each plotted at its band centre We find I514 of 0.32 nm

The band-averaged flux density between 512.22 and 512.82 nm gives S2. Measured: 18.8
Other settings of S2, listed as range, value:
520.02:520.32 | 21.1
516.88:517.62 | 19.6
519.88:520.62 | 21.1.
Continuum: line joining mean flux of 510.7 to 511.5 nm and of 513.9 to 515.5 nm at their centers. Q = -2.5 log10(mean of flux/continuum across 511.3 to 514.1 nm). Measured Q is 0.11 mag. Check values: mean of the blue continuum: 26.2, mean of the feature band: 21.2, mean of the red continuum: 19.5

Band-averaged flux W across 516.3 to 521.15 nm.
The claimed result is 20.2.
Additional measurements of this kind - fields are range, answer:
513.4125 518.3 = 19.7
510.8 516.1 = 21.1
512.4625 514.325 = 18.7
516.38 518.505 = 19.7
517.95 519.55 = 19.9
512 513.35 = 19.1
